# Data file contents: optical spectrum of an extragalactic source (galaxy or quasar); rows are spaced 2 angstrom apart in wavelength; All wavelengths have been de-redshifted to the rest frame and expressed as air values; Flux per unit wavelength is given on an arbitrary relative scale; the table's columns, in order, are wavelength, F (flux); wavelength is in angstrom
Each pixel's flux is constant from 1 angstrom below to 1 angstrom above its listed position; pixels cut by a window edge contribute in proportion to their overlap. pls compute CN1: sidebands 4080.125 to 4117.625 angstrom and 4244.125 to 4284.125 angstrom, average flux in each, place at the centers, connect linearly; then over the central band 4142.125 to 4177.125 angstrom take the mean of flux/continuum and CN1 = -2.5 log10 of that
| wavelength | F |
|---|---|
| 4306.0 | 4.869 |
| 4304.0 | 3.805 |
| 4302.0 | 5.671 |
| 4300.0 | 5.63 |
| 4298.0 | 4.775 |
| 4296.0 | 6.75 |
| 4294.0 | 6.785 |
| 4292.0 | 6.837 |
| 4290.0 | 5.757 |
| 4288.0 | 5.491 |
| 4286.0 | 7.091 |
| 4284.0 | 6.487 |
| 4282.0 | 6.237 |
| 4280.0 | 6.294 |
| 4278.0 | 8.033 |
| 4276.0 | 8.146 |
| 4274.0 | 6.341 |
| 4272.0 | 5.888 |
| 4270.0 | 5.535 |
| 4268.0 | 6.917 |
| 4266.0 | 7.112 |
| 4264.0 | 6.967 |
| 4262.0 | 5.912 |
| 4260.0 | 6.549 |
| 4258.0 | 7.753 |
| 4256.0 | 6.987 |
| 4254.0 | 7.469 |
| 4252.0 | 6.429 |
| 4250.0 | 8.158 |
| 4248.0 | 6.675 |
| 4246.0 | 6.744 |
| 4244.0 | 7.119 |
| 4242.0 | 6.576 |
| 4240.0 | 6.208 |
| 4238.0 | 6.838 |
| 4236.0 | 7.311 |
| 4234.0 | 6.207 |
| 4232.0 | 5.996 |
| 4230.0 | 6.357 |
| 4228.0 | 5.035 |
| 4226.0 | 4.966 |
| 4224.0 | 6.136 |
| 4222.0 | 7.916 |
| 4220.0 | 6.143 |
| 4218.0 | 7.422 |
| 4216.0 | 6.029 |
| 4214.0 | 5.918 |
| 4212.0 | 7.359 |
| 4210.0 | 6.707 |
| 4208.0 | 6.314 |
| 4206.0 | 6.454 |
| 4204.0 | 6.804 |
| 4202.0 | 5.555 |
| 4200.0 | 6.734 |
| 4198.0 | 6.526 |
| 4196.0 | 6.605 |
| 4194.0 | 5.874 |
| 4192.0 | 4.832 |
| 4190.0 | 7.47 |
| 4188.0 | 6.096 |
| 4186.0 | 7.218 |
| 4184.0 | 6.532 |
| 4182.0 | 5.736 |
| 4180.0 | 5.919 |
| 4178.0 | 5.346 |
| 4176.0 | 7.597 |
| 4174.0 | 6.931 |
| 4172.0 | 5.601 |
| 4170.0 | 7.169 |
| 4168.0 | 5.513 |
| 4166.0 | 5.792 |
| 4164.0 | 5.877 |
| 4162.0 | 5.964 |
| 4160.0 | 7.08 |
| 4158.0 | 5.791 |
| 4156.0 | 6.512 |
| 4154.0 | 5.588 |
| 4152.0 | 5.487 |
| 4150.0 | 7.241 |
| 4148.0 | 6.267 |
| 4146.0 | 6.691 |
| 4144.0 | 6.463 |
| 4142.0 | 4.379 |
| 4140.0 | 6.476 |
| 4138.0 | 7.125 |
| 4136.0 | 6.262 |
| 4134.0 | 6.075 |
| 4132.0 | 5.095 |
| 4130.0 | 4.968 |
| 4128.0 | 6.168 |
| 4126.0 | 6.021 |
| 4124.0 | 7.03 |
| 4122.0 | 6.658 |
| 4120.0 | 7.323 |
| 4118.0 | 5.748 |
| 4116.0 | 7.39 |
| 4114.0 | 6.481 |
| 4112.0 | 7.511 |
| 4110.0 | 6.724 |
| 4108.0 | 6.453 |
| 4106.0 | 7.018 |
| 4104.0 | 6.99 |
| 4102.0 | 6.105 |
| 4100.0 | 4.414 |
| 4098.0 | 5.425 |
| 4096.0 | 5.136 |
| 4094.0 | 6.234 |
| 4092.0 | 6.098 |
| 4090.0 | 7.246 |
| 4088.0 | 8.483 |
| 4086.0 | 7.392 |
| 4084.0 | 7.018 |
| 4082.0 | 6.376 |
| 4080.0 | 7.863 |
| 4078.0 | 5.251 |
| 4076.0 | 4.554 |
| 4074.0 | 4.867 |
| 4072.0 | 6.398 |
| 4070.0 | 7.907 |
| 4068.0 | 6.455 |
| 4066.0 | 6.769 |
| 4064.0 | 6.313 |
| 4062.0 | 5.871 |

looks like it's 0.069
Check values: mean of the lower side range 6.6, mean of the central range 6.28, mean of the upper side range 6.85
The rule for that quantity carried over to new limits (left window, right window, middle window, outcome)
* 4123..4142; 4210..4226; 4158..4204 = 0.014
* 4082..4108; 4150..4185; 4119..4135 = 0.029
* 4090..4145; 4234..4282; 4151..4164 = 0.061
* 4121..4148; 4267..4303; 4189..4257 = -0.044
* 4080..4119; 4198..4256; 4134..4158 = 0.062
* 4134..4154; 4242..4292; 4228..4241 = 0.040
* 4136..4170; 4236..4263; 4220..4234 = 0.109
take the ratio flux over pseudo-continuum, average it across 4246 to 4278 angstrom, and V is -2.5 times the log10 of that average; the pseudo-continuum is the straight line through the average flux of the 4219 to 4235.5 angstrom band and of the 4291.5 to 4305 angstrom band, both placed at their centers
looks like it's -0.16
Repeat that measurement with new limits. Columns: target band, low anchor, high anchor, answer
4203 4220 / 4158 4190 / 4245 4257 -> 0.01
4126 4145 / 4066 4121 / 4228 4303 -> 0.11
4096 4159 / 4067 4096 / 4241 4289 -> 0.06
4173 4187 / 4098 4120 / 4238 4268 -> 0.04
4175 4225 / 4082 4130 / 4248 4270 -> 0.05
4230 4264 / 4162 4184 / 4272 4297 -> -0.05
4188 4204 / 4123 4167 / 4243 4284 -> 0.03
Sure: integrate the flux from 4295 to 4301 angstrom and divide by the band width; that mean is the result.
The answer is 5.72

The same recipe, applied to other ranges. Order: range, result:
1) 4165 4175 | 6.2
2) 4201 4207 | 6.27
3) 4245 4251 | 7.19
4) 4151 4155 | 5.54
